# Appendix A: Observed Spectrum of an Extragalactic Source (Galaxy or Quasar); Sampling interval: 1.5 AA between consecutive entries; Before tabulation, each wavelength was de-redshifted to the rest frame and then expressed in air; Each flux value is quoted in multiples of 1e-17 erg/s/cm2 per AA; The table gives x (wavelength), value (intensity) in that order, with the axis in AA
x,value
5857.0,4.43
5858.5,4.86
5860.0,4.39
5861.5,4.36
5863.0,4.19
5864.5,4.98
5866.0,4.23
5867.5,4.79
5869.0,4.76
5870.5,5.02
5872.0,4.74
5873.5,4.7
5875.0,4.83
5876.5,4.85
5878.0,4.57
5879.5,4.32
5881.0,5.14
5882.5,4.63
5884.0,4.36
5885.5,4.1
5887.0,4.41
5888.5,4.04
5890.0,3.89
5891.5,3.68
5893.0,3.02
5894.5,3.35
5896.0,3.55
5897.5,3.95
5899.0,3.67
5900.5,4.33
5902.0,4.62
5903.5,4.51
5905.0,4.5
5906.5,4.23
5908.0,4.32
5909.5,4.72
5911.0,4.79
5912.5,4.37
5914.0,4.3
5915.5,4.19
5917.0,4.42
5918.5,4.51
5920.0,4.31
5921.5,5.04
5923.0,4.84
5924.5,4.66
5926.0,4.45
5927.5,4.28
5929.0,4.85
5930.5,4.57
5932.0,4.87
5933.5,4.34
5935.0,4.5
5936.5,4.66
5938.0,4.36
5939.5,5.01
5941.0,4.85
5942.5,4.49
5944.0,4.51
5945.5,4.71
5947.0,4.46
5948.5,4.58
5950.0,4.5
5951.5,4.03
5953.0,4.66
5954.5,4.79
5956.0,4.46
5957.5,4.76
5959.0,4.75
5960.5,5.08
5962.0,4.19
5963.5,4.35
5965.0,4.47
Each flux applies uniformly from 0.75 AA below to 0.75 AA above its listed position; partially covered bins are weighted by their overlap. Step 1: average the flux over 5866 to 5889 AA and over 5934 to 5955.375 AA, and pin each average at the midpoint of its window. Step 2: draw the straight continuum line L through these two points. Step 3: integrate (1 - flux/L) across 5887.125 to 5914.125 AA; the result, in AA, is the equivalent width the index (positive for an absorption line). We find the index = 2.9 AA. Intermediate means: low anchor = 4.61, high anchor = 4.58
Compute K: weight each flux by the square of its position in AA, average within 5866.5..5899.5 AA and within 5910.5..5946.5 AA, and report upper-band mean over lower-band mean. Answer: 1.08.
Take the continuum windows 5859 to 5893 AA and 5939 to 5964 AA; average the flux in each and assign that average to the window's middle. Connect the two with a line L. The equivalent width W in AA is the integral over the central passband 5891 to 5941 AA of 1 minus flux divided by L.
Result 1.9 AA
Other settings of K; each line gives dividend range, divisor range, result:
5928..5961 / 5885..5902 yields 1.22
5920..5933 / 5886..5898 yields 1.26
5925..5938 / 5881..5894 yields 1.14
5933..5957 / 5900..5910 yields 1.04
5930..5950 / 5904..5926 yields 1.03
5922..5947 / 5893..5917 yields 1.11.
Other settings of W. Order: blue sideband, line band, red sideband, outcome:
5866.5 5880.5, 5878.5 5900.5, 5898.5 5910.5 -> 2.6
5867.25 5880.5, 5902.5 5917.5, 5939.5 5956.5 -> 0.7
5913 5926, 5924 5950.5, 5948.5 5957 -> -0.5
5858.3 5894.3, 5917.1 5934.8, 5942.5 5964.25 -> -0.3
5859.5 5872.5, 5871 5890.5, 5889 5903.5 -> -1.3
